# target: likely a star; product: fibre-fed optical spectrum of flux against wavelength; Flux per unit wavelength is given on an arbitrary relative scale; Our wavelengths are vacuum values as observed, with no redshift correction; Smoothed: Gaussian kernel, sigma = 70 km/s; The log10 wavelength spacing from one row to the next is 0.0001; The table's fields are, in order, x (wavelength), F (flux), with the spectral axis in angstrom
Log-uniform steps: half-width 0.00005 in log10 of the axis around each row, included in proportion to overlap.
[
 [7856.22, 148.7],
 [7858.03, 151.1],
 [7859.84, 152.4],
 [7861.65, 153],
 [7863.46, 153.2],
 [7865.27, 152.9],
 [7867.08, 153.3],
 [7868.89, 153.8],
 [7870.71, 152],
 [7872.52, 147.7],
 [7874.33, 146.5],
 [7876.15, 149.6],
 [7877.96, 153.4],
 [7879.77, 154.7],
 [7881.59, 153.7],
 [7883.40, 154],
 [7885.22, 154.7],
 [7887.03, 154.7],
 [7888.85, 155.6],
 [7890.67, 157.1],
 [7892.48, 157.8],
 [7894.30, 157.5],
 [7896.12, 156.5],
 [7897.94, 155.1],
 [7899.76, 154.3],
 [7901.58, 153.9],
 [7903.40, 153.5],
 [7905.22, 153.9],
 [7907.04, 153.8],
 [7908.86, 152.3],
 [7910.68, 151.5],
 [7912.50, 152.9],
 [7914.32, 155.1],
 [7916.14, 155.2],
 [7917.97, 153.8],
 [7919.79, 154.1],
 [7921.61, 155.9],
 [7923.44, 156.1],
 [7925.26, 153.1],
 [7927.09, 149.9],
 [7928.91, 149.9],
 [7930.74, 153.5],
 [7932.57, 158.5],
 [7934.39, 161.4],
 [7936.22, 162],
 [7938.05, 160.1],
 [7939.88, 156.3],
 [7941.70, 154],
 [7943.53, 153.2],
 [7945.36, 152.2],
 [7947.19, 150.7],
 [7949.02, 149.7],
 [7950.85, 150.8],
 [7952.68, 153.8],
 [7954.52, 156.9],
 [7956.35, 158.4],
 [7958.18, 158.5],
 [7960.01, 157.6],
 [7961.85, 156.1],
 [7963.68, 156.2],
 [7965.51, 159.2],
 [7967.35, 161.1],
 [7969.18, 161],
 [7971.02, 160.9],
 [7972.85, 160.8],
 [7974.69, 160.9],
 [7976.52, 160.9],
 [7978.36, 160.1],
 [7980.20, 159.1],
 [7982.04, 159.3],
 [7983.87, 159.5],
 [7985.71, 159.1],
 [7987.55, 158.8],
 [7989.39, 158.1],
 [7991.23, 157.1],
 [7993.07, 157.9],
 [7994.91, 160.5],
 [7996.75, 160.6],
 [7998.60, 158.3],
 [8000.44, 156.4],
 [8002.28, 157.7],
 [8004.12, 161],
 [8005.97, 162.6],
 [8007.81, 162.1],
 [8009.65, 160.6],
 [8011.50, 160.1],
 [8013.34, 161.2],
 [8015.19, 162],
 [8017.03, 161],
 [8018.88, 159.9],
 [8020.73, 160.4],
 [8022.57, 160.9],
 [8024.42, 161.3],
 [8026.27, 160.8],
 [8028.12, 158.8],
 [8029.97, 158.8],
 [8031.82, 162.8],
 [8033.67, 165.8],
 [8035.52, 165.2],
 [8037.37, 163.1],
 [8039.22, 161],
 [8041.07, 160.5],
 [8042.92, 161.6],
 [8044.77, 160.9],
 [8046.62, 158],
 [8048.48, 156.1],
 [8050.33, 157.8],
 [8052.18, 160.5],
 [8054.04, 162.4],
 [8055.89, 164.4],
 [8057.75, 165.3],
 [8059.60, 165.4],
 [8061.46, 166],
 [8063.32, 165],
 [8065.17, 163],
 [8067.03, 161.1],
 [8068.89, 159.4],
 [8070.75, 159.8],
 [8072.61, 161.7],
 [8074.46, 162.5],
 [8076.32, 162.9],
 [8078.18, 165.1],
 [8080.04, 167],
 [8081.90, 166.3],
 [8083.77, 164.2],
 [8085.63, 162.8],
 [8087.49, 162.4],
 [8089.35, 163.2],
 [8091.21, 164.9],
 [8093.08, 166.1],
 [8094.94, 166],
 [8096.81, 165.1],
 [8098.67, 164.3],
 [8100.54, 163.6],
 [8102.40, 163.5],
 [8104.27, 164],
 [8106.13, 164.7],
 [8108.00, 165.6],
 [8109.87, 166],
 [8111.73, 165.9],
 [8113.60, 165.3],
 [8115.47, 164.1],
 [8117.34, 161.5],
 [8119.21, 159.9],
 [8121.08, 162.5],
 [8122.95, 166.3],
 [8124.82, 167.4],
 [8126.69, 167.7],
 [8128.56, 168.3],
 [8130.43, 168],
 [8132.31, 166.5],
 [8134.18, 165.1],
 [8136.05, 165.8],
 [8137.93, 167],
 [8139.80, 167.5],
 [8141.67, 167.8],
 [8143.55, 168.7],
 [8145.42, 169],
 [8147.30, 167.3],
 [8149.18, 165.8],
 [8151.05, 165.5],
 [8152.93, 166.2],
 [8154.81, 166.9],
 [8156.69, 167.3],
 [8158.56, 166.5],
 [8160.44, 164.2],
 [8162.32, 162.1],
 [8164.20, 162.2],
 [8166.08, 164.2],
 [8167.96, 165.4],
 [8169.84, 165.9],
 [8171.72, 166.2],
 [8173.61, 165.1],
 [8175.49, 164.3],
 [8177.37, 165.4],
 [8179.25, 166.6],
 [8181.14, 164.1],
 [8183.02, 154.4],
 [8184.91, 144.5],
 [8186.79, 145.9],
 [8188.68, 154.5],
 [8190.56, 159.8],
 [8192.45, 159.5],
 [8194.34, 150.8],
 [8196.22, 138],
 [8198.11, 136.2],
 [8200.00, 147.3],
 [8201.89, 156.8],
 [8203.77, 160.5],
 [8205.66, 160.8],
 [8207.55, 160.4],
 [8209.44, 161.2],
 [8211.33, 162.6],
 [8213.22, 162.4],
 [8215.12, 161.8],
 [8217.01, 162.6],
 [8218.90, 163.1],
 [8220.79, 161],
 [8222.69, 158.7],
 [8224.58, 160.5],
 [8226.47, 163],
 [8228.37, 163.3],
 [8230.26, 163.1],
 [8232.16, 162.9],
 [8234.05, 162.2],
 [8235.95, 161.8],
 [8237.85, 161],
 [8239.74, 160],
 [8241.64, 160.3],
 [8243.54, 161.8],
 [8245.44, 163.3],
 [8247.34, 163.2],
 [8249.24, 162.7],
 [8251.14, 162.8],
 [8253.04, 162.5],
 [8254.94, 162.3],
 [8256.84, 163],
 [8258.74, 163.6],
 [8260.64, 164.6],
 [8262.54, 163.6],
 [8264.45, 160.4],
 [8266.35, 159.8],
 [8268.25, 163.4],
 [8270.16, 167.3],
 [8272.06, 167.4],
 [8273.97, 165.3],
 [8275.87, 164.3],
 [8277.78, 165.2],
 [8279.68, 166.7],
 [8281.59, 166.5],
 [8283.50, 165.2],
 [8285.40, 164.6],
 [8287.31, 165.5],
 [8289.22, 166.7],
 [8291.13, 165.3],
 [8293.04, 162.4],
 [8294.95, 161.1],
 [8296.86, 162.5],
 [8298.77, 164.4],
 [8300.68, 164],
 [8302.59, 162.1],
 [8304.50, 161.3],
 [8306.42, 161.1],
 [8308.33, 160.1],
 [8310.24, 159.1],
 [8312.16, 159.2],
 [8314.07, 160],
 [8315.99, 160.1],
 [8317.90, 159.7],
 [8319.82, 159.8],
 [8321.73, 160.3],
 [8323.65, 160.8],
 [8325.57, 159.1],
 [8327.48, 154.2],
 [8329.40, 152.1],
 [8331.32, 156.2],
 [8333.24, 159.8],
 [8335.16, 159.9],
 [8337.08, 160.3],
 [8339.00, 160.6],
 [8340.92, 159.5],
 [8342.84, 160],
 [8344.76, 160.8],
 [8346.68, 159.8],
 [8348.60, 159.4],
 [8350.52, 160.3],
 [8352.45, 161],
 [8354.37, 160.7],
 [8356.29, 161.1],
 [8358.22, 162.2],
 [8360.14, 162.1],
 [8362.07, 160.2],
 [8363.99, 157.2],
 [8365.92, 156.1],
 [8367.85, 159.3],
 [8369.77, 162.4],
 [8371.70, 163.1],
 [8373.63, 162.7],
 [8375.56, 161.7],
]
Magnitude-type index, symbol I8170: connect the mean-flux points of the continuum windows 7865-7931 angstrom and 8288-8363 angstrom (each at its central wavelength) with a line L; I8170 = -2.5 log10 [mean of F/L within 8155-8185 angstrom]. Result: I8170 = -0.04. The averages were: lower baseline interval 154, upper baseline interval 161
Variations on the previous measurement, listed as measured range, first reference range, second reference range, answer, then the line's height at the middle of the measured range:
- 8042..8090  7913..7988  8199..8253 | -0.03 mag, 159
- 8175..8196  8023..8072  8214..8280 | 0.04 mag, 162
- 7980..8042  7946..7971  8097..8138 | -0.01 mag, 159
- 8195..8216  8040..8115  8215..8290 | 0.05 mag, 163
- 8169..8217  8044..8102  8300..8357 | 0.03 mag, 161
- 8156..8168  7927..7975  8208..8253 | -0.03 mag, 161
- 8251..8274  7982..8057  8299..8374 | -0.02 mag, 160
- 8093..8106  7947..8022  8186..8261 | -0.04 mag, 159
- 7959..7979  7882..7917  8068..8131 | -0.01 mag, 158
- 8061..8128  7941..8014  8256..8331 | -0.03 mag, 160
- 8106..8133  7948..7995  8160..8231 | -0.04 mag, 159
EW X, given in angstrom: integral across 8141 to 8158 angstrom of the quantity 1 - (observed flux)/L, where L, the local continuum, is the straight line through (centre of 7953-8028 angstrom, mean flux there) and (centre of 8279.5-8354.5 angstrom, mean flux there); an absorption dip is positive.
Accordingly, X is -0.7 angstrom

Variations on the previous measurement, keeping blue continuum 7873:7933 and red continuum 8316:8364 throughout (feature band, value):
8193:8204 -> 0.7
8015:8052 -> -1.2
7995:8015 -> -0.6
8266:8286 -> -0.8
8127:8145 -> -1.2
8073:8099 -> -1.4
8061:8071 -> -0.4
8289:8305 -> -0.4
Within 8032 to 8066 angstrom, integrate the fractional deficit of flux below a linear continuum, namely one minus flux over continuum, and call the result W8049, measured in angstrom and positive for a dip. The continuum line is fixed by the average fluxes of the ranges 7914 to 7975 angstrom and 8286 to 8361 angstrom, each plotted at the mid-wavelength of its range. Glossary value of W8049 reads -1.09 angstrom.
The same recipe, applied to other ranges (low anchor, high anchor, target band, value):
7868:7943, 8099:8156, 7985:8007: 0.0 angstrom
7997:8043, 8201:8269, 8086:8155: -1.8 angstrom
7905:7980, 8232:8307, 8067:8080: -0.3 angstrom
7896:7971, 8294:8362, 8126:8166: -2.2 angstrom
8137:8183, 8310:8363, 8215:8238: 0.2 angstrom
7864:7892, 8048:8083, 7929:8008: -0.1 angstrom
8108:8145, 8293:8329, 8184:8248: 2.0 angstrom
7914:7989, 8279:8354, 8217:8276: -0.9 angstrom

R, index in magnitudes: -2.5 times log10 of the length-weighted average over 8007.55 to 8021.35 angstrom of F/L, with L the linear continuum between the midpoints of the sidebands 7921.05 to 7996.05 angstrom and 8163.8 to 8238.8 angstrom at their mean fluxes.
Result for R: -0.02 mag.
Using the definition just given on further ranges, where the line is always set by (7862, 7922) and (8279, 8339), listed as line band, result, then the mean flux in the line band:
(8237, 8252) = -0.01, 162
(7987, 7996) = -0.02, 159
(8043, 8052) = -0.02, 159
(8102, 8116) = -0.05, 165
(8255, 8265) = -0.02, 163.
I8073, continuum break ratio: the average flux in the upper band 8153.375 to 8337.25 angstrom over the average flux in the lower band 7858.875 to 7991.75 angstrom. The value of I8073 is 1.04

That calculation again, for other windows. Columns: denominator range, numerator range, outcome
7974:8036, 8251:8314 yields 1.02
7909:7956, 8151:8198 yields 1.04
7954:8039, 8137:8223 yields 1.01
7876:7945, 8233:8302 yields 1.06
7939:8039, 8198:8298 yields 1.02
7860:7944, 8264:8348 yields 1.05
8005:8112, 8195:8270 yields 0.99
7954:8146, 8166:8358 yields 0.99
